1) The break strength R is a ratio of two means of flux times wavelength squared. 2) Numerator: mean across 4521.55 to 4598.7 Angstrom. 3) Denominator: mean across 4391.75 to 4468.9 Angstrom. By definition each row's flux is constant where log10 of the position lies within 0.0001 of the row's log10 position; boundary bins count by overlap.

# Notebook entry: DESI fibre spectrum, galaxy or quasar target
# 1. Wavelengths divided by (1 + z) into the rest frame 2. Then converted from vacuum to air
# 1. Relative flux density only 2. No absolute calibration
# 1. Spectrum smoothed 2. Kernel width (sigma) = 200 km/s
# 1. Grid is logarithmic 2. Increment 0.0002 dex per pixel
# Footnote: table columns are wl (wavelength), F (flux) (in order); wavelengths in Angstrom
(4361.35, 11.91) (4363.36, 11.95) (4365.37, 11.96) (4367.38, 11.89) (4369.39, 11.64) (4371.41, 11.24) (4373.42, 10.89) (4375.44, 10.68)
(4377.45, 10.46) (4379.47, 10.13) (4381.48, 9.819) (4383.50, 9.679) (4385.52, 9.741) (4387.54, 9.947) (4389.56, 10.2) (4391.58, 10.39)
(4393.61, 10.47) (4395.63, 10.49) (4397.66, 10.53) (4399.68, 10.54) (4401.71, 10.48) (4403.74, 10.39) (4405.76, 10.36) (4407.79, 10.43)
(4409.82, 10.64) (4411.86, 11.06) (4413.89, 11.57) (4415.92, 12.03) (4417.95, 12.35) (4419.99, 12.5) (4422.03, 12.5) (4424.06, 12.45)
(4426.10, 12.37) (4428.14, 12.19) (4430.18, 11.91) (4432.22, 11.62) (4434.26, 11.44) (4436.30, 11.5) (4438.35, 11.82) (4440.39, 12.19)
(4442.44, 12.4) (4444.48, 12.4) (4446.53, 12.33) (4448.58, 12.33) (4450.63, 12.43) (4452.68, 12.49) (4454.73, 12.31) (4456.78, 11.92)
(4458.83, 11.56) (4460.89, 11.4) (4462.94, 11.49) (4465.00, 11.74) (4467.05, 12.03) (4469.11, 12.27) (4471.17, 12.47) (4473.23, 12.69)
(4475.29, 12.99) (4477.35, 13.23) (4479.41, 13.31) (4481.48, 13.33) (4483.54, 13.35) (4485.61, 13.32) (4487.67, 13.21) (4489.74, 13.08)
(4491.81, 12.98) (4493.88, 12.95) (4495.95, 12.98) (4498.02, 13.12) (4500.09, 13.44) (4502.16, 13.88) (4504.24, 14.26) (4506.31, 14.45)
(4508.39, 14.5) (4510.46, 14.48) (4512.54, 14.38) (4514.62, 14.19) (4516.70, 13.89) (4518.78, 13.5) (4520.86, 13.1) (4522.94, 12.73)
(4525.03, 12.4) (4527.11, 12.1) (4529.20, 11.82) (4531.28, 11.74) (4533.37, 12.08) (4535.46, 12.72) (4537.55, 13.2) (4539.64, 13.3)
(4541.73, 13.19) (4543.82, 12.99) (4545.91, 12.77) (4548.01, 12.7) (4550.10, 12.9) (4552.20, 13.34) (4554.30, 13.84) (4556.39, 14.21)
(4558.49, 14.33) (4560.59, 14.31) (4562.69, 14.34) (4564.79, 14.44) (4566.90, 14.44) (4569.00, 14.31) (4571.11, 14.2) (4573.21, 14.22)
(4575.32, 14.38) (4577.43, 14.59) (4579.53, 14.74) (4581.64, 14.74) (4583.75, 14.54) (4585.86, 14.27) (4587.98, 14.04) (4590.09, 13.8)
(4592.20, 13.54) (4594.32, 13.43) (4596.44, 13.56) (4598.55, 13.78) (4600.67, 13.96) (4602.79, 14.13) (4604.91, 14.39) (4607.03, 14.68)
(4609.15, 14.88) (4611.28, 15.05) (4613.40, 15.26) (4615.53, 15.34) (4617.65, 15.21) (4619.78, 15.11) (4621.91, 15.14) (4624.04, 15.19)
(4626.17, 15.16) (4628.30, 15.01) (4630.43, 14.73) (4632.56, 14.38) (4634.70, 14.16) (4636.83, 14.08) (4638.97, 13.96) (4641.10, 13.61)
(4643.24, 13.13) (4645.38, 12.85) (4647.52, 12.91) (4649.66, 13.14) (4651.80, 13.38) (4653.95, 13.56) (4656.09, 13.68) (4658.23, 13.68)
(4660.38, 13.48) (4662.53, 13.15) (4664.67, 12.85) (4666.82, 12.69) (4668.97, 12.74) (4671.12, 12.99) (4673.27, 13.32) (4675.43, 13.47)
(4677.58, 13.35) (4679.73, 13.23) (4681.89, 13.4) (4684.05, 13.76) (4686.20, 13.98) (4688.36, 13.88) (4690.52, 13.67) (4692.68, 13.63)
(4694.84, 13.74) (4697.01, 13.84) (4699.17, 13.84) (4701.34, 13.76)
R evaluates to 1.24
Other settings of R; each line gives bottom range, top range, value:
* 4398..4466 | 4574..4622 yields 1.33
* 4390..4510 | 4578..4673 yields 1.24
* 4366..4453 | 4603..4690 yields 1.37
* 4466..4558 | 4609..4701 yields 1.12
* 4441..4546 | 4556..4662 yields 1.16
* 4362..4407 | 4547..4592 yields 1.44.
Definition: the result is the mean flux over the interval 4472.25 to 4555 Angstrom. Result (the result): 13.2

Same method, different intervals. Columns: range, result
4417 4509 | 12.6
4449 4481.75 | 12.3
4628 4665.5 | 13.6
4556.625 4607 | 14.2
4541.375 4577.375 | 13.9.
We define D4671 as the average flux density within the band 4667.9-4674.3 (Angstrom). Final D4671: 13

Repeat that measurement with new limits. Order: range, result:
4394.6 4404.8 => 10.5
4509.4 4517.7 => 14.2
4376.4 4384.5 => 10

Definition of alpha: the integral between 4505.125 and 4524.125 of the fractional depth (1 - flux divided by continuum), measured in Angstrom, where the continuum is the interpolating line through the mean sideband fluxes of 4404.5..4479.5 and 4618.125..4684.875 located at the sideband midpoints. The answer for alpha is -2.0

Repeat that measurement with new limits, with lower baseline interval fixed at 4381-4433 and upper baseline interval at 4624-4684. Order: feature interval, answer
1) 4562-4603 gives -4.22 Angstrom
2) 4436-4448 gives -0.79 Angstrom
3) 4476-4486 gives -1.27 Angstrom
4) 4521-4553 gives -0.75 Angstrom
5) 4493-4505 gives -1.44 Angstrom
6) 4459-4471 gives -0.19 Angstrom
